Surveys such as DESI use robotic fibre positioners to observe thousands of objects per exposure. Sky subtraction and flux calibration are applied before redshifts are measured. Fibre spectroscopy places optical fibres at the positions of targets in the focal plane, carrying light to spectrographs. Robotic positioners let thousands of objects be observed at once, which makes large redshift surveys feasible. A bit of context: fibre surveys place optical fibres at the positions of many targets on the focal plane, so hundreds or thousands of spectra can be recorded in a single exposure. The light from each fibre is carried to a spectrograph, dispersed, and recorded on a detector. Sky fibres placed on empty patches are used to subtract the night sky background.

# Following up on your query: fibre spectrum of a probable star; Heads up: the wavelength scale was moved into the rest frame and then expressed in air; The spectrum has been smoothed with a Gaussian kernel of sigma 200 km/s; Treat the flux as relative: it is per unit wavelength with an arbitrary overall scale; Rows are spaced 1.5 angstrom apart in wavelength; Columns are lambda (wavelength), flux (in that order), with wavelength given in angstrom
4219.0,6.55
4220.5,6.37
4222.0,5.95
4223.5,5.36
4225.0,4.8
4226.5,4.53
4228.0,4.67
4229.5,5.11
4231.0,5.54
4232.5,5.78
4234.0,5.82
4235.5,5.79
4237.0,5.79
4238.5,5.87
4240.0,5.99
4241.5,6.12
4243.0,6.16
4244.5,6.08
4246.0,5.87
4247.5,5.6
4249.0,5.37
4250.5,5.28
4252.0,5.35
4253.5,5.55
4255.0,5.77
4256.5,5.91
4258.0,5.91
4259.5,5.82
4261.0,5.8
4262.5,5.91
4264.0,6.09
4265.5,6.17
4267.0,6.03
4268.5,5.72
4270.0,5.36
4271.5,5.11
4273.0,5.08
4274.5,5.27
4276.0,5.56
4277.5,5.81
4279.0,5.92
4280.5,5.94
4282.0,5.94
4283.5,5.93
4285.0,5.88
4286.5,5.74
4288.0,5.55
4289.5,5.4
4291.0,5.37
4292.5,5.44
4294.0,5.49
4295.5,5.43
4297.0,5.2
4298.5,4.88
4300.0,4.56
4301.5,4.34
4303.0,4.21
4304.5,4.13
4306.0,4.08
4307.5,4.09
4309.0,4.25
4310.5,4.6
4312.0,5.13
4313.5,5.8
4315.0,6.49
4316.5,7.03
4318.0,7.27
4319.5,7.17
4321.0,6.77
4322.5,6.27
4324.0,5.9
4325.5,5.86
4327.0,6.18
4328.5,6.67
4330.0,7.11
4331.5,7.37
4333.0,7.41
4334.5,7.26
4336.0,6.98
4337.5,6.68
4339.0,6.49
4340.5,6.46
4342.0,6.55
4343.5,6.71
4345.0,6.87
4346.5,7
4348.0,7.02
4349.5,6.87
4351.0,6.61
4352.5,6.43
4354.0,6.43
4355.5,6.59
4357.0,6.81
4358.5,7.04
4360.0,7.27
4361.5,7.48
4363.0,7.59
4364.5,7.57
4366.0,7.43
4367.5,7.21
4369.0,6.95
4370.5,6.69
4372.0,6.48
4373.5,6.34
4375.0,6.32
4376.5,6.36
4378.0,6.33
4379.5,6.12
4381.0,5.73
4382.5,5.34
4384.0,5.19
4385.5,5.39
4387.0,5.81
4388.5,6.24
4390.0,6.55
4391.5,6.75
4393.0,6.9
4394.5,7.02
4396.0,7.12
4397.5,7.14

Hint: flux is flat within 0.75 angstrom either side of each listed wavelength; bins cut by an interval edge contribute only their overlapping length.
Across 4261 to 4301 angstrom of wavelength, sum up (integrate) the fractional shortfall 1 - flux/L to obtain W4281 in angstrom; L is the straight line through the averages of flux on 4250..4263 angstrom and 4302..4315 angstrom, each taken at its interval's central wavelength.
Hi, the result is -2.8 angstrom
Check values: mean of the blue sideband 5.7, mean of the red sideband 4.65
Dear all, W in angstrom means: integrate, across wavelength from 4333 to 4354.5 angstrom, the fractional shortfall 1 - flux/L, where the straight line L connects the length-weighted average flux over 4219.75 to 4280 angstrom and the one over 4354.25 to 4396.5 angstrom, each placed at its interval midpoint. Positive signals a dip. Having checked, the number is -1.41 angstrom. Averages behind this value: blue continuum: 5.65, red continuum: 6.59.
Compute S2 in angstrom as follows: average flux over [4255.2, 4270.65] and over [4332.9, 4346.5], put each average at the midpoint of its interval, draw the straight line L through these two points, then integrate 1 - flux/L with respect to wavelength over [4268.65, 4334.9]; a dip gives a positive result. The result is 7.0 angstrom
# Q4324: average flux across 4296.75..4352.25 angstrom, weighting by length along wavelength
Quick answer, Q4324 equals 6.07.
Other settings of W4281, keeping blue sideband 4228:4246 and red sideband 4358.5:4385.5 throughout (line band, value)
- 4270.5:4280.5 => 0.86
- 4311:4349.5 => -1.88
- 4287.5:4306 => 3.55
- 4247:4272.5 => 0.98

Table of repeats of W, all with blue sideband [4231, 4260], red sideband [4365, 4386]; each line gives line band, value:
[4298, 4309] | 3.1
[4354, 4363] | -1.2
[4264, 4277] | 0.7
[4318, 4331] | -1.0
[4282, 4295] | 0.7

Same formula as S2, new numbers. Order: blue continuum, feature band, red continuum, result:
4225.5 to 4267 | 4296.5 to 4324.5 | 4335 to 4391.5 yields 3.7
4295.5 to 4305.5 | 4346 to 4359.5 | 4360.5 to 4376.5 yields -0.7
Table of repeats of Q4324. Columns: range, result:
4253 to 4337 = 5.75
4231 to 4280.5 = 5.74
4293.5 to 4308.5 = 4.62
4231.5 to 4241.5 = 5.85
